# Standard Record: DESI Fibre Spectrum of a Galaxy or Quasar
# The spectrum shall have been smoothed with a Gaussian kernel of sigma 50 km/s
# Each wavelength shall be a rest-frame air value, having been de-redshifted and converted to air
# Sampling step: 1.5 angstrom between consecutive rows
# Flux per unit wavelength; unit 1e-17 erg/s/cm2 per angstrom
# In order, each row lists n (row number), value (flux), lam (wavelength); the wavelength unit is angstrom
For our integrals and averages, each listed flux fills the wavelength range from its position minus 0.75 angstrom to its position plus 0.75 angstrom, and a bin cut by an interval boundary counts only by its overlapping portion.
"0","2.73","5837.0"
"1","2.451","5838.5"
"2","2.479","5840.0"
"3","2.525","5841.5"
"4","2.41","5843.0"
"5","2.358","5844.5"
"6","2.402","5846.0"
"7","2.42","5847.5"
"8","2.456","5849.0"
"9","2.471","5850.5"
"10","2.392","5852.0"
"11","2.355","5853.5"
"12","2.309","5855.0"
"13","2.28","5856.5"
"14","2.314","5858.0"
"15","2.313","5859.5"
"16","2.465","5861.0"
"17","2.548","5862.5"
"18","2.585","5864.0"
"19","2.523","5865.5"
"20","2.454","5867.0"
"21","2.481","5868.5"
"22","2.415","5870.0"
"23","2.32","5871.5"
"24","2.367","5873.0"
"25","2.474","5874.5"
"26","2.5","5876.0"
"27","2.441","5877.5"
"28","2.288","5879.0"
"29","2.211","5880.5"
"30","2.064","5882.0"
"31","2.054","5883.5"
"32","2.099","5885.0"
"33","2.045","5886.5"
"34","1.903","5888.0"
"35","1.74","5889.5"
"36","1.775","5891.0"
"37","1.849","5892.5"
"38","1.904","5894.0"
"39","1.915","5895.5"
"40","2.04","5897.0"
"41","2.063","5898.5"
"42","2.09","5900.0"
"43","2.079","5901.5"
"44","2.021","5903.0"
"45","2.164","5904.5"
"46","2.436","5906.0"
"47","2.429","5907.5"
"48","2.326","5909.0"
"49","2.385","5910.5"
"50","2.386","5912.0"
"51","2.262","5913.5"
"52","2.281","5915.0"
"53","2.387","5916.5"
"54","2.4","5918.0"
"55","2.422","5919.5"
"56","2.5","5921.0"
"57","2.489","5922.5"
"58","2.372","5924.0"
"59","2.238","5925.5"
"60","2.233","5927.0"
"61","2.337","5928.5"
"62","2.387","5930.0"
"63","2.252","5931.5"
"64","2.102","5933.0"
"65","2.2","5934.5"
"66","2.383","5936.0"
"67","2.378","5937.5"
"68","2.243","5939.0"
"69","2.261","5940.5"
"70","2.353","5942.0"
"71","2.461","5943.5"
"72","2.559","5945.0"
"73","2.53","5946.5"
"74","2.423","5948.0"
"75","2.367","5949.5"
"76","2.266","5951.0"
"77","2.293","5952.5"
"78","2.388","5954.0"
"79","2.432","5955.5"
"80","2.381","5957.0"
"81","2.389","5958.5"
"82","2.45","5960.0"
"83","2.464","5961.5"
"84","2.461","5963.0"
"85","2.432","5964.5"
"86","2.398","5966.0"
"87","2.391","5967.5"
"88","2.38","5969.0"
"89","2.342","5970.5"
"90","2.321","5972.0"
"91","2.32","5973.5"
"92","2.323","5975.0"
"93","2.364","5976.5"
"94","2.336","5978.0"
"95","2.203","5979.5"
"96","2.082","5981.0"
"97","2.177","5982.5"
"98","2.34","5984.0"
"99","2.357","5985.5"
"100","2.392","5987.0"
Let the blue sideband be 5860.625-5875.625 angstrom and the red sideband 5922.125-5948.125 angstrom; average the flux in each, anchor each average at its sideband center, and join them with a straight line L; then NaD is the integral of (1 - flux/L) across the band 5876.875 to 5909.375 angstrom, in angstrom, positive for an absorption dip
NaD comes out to 4.5 angstrom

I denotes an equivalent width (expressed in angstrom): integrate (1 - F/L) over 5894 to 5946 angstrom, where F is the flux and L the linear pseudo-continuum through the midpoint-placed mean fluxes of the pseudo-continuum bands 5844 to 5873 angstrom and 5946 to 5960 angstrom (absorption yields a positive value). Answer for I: 2.4 angstrom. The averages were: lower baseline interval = 2.41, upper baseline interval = 2.39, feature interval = 2.28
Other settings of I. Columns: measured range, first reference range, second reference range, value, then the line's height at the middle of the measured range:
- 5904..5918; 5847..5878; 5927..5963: 0.24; 2.39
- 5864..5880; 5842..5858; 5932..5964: -0.33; 2.38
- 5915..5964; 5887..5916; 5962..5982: -3.02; 2.23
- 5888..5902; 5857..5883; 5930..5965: 2.64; 2.39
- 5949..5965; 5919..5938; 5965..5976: -0.31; 2.35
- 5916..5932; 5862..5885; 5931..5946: -0.22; 2.33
